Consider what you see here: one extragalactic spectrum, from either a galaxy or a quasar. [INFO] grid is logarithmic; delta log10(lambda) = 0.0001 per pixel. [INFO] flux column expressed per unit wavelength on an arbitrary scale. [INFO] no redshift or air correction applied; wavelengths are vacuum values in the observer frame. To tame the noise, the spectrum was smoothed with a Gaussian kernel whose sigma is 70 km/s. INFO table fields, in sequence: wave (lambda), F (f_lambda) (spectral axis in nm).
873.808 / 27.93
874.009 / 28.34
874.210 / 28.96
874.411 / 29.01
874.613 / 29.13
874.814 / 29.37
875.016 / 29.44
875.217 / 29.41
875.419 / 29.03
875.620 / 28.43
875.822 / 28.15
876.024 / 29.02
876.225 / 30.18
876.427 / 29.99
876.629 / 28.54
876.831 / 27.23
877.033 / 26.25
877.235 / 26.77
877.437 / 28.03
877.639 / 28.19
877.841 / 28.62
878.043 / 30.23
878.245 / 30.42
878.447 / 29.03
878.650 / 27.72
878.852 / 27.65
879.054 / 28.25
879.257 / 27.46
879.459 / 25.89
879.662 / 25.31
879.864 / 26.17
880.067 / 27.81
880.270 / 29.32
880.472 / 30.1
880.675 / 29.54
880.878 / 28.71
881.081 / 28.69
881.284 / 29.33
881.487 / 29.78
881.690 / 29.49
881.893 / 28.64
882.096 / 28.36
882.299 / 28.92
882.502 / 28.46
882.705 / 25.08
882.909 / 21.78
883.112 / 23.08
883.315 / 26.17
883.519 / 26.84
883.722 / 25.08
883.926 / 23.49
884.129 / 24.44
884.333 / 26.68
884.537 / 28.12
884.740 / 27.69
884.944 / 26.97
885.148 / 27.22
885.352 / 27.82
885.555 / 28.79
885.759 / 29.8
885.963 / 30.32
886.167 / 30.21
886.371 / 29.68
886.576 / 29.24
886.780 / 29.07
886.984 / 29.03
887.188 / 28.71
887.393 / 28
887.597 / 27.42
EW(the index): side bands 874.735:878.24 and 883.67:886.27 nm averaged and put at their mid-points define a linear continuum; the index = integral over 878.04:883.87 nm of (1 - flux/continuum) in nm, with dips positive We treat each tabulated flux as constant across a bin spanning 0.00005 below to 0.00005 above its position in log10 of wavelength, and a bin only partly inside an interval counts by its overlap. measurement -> 0.09 nm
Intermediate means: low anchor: 28.7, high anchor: 27.5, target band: 27.6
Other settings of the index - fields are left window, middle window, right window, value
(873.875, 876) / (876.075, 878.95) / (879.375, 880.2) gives -0.10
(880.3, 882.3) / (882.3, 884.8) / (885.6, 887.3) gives 0.31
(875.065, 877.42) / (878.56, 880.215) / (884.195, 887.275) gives 0.08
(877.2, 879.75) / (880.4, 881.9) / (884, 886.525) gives -0.07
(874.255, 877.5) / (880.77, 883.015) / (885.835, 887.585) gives 0.08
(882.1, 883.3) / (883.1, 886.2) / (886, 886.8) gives 0.08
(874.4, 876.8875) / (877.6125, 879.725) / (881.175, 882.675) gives 0.06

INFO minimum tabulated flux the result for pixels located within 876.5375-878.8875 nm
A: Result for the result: 26.25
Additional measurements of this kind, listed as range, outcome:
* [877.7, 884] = 21.78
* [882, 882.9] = 25.08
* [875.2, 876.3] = 28.15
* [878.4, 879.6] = 25.89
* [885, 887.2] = 27.22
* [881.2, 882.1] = 28.36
